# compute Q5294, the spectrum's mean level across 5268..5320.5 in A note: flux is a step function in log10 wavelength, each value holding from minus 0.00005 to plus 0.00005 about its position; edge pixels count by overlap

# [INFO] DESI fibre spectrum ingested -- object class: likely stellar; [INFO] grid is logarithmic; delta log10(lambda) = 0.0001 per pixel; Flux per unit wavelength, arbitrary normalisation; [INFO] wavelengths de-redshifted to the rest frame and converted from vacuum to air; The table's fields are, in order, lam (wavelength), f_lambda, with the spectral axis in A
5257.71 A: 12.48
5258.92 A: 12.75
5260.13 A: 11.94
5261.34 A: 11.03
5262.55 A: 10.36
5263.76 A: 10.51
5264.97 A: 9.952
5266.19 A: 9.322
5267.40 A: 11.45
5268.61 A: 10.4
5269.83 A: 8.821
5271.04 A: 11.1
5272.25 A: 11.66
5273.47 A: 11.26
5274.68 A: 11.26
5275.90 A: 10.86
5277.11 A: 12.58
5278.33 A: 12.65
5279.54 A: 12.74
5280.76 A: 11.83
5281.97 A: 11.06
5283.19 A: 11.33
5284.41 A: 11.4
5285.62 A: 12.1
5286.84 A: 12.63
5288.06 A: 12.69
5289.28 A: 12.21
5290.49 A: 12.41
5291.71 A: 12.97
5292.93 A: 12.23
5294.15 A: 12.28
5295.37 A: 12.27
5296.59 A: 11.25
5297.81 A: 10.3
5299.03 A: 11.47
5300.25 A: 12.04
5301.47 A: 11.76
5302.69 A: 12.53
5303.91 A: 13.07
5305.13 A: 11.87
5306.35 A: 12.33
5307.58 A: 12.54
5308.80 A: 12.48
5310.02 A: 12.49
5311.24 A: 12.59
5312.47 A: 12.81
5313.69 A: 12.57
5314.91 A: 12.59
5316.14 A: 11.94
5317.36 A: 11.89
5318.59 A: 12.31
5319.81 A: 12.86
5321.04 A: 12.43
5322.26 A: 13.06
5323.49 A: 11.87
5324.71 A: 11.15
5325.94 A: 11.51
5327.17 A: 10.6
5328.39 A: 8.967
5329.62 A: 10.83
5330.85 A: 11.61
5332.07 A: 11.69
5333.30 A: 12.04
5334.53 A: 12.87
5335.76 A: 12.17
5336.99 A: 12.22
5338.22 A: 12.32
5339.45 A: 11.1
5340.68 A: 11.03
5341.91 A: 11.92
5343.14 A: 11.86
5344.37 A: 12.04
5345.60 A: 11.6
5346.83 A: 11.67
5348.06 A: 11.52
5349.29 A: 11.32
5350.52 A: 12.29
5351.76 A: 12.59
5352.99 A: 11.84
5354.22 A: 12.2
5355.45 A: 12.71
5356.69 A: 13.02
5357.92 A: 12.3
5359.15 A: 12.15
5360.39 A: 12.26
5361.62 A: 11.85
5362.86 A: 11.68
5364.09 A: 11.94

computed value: 12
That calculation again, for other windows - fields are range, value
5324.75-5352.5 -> 11.6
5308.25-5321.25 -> 12.4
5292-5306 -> 11.9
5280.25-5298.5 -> 11.9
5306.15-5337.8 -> 12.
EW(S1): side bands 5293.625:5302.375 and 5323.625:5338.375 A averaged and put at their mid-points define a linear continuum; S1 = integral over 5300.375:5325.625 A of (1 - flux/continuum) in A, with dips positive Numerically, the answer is -1.67 A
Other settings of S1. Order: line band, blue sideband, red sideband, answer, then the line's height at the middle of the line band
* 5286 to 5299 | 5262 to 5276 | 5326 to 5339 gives -1.4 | 10.9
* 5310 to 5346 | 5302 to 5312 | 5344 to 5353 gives 0.8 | 12.2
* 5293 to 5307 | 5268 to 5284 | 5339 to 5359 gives -0.5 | 11.5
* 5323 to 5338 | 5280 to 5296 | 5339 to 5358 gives 0.6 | 12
